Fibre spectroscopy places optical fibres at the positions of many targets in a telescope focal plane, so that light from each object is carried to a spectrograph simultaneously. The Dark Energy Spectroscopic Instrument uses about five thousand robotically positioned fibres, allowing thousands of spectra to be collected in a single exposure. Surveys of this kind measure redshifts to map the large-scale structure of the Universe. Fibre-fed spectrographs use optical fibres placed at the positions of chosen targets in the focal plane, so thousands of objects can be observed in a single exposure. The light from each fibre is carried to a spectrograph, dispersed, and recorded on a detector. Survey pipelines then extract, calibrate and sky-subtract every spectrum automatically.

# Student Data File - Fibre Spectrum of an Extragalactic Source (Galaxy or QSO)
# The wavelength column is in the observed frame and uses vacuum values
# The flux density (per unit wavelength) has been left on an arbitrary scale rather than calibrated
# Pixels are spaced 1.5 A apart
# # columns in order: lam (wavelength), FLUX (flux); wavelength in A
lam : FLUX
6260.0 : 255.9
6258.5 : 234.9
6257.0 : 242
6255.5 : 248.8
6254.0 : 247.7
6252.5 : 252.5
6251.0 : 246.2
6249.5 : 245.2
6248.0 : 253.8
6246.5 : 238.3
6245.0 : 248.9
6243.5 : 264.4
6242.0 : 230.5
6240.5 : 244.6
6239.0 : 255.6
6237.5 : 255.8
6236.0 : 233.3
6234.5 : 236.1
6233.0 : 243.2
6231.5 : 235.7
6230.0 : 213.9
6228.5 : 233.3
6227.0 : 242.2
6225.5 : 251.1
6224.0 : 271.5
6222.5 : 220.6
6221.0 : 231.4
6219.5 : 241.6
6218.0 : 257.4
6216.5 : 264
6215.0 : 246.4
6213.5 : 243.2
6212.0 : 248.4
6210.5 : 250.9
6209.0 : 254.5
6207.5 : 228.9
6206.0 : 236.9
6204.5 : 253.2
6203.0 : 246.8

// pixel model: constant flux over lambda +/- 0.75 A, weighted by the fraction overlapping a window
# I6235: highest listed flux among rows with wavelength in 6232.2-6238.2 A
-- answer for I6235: 255.8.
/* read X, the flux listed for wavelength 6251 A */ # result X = 246.2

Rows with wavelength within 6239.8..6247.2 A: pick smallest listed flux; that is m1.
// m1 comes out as 230.5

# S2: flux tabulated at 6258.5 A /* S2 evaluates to 234.9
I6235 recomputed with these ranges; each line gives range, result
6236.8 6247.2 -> 264.4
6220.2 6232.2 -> 271.5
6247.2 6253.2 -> 253.8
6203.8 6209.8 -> 254.5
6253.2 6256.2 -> 248.8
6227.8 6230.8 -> 233.3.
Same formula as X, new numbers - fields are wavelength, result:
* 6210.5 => 250.9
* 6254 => 247.7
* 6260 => 255.9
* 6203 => 246.8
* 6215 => 246.4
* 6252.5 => 252.5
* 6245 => 248.9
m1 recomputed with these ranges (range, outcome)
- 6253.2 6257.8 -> 242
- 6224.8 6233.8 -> 213.9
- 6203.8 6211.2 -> 228.9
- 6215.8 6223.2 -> 220.6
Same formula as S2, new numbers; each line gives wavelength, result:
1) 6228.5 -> 233.3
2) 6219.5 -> 241.6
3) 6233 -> 243.2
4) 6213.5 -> 243.2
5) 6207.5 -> 228.9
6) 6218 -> 257.4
